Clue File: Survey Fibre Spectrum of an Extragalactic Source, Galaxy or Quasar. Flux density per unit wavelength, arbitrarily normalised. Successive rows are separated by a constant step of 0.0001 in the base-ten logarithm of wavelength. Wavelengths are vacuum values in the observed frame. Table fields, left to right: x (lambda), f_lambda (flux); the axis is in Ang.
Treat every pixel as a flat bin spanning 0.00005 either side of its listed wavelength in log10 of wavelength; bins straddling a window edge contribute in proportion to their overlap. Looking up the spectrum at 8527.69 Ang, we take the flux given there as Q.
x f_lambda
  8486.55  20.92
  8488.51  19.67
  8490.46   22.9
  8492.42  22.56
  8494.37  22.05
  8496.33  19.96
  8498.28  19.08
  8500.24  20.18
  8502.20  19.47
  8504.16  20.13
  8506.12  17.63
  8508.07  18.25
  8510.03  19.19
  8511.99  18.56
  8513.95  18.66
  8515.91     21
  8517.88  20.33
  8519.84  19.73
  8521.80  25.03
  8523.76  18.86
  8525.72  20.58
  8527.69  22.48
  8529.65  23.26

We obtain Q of 22.48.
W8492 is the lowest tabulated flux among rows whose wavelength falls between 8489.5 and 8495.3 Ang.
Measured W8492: 22.05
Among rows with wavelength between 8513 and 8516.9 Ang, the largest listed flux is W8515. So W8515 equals 21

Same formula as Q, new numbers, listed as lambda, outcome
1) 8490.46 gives 22.9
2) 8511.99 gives 18.56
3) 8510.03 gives 19.19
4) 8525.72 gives 20.58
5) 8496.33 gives 19.96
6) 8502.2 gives 19.47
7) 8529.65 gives 23.26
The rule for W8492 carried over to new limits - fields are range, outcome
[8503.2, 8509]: 17.63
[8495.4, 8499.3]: 19.08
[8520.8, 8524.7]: 18.86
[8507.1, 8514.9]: 18.25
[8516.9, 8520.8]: 19.73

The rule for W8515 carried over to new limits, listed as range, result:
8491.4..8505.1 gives 22.56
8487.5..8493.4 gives 22.9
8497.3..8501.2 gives 20.18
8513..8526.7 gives 25.03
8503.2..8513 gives 20.13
